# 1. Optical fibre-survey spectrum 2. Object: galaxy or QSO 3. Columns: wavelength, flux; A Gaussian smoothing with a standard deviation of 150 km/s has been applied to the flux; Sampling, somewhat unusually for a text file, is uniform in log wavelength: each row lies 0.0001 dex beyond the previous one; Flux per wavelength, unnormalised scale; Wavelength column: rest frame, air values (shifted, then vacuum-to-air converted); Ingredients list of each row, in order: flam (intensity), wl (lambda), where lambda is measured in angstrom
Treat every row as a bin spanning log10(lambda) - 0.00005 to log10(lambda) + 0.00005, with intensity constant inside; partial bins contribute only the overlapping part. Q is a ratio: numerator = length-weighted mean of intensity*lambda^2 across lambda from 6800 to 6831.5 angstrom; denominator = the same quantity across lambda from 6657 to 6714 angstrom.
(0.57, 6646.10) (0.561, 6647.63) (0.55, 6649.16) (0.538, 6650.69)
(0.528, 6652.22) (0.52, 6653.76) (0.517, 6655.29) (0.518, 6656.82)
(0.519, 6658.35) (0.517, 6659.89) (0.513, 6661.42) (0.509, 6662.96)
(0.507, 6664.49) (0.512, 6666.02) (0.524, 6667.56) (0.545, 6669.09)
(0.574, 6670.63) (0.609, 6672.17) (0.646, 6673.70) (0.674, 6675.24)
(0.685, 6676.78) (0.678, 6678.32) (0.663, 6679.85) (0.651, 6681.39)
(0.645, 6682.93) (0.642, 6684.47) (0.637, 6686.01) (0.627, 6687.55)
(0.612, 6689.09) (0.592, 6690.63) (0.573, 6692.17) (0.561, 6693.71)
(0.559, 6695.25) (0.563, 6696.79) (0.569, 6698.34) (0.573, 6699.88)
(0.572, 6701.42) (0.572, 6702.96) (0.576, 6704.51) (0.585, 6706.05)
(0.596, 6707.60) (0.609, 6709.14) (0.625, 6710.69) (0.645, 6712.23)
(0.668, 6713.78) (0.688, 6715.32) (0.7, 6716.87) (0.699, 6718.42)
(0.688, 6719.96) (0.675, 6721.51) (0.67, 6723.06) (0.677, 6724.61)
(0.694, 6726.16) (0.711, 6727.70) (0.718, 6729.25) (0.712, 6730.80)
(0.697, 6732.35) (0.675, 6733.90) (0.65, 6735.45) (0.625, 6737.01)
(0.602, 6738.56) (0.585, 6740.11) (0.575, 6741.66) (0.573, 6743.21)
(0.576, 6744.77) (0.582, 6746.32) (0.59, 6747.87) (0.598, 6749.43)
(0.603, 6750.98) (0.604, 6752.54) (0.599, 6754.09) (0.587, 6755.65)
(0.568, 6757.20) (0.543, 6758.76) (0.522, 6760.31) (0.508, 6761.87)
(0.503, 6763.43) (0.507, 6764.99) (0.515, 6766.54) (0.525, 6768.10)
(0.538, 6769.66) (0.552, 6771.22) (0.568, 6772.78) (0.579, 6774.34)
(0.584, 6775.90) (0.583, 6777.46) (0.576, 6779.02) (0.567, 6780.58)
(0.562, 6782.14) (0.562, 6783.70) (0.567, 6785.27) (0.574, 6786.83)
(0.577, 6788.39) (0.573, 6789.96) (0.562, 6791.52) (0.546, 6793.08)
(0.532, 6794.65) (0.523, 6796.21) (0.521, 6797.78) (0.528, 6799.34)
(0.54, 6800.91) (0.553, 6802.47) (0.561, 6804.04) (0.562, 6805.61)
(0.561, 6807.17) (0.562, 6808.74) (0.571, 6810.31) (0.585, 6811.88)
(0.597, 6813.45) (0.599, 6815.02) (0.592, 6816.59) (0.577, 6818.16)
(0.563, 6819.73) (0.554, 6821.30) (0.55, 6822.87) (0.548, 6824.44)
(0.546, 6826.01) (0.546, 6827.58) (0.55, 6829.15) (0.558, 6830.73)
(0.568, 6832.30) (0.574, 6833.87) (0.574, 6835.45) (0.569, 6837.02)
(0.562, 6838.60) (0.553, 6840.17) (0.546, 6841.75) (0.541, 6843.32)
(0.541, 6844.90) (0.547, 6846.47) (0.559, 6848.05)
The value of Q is 0.99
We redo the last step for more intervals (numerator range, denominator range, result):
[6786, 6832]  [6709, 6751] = 0.88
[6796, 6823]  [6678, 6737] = 0.91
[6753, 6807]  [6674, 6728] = 0.89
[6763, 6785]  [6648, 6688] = 0.99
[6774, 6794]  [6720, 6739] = 0.86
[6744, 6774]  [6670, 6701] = 0.92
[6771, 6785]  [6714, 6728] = 0.84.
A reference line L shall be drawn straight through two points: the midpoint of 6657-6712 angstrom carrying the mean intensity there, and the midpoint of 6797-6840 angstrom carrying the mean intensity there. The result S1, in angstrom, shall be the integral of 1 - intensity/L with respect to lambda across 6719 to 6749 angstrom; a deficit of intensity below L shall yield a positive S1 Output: -3.46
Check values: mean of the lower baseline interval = 0.589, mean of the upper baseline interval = 0.562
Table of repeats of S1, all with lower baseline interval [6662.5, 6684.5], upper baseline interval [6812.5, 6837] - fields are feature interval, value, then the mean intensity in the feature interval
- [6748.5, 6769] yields 1.08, 0.553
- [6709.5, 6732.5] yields -3.50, 0.683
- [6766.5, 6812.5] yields 1.43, 0.557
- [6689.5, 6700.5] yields 0.51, 0.571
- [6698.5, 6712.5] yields 0.11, 0.592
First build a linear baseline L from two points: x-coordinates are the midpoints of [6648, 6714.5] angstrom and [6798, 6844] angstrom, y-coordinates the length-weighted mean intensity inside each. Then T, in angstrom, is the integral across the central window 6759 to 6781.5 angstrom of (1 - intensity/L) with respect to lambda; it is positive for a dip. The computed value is 0.97 angstrom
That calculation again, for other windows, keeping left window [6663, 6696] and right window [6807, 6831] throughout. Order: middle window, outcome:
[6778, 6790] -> 0.1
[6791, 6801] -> 0.7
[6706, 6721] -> -1.5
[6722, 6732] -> -1.8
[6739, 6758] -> -0.1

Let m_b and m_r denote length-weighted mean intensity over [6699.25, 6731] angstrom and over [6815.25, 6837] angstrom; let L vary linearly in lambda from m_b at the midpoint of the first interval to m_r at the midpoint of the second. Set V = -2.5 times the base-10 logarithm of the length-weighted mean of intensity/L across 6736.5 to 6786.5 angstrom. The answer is 0.087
